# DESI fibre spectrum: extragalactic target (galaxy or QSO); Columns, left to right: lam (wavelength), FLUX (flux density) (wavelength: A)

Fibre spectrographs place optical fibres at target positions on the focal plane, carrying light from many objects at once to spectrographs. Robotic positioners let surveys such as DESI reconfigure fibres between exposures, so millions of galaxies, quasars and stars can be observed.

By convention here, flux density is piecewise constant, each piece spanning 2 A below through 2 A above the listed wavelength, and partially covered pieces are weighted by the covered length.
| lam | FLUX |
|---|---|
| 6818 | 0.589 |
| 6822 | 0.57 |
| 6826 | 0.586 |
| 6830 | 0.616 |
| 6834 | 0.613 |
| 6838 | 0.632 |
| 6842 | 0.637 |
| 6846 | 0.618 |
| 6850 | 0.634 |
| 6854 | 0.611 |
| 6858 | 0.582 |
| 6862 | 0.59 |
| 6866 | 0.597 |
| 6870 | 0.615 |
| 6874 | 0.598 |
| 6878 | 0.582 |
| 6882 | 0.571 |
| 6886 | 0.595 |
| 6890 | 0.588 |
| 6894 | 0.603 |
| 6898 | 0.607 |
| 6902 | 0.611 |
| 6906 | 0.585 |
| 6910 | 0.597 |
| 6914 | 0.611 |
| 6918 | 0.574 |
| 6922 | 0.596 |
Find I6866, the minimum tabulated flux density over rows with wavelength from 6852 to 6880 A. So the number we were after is 0.582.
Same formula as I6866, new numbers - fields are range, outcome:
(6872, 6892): 0.571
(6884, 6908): 0.585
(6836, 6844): 0.632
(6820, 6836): 0.57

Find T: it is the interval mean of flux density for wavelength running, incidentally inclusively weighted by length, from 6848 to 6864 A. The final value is 0.604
